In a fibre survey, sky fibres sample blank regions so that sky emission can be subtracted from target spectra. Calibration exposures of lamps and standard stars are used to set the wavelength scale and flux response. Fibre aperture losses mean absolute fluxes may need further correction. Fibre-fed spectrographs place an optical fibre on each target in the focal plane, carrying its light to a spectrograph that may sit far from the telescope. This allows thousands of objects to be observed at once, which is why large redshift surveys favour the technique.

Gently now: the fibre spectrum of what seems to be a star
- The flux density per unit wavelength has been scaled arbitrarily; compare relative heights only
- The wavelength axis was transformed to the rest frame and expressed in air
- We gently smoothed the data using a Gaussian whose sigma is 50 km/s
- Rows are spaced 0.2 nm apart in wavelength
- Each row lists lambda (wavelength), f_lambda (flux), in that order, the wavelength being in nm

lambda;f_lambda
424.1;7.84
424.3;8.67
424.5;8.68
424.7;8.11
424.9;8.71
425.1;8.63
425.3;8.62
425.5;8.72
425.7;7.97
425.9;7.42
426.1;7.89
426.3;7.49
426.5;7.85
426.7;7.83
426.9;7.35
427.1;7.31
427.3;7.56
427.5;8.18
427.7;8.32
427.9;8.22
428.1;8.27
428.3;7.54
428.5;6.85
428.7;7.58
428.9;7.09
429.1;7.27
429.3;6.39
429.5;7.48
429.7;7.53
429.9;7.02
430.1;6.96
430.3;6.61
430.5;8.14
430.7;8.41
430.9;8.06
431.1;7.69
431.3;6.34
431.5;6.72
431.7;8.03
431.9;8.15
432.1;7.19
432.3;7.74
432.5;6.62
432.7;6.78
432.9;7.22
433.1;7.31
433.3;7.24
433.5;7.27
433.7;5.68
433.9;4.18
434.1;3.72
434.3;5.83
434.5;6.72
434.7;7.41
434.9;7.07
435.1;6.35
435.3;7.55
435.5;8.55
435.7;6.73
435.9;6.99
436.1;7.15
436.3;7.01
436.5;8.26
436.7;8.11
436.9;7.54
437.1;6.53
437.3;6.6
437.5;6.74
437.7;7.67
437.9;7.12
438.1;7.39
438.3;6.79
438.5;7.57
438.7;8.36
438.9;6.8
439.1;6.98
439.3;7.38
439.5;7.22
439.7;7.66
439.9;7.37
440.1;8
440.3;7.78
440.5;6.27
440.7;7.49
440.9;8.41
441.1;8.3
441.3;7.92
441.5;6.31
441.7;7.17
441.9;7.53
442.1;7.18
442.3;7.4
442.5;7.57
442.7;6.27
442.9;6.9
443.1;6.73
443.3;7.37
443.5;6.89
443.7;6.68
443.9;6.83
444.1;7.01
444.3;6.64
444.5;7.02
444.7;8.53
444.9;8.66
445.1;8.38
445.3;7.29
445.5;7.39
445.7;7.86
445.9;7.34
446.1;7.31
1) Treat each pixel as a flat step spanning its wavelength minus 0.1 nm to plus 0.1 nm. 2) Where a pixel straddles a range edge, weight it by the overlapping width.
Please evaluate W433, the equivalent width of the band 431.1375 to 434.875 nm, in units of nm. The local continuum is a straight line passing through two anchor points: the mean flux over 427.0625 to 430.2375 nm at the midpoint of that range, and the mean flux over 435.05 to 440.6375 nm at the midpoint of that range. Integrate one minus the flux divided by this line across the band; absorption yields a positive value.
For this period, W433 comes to 0.35 nm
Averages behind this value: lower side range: 7.47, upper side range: 7.31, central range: 6.7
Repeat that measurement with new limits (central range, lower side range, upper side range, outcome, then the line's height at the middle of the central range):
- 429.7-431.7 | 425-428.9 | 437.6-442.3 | 0.09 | 7.73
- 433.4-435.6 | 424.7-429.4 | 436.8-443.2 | 0.32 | 7.5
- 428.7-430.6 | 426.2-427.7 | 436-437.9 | 0.10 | 7.58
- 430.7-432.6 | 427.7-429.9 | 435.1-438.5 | -0.02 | 7.38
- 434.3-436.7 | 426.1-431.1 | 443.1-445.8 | 0.08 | 7.49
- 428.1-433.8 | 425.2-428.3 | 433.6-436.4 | -0.06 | 7.2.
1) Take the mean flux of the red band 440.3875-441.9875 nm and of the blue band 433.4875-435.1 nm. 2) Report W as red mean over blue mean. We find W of 1.3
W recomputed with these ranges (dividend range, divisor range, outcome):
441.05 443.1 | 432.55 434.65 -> 1.16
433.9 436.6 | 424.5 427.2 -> 0.84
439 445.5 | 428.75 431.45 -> 1.01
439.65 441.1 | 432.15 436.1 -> 1.14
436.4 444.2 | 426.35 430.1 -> 0.97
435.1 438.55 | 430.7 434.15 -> 1.05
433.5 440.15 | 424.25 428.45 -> 0.87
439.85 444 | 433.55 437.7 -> 1.07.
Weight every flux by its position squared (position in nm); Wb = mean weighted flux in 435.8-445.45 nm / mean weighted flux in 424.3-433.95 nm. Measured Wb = 1.0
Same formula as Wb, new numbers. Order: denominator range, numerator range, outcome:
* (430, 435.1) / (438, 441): 1.11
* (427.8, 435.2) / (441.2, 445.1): 1.08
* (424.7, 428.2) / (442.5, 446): 0.99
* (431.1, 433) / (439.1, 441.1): 1.08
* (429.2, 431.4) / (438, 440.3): 1.06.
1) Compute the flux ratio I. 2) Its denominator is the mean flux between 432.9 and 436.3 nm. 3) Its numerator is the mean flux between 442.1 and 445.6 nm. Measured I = 1.1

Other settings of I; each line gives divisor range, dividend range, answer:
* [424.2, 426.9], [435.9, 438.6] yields 0.89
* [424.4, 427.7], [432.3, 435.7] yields 0.83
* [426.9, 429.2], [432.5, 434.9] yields 0.83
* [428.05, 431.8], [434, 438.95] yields 0.96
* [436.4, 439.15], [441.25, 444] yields 0.96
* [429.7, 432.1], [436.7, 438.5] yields 0.96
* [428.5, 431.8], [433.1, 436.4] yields 0.90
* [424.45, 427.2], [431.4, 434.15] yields 0.84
